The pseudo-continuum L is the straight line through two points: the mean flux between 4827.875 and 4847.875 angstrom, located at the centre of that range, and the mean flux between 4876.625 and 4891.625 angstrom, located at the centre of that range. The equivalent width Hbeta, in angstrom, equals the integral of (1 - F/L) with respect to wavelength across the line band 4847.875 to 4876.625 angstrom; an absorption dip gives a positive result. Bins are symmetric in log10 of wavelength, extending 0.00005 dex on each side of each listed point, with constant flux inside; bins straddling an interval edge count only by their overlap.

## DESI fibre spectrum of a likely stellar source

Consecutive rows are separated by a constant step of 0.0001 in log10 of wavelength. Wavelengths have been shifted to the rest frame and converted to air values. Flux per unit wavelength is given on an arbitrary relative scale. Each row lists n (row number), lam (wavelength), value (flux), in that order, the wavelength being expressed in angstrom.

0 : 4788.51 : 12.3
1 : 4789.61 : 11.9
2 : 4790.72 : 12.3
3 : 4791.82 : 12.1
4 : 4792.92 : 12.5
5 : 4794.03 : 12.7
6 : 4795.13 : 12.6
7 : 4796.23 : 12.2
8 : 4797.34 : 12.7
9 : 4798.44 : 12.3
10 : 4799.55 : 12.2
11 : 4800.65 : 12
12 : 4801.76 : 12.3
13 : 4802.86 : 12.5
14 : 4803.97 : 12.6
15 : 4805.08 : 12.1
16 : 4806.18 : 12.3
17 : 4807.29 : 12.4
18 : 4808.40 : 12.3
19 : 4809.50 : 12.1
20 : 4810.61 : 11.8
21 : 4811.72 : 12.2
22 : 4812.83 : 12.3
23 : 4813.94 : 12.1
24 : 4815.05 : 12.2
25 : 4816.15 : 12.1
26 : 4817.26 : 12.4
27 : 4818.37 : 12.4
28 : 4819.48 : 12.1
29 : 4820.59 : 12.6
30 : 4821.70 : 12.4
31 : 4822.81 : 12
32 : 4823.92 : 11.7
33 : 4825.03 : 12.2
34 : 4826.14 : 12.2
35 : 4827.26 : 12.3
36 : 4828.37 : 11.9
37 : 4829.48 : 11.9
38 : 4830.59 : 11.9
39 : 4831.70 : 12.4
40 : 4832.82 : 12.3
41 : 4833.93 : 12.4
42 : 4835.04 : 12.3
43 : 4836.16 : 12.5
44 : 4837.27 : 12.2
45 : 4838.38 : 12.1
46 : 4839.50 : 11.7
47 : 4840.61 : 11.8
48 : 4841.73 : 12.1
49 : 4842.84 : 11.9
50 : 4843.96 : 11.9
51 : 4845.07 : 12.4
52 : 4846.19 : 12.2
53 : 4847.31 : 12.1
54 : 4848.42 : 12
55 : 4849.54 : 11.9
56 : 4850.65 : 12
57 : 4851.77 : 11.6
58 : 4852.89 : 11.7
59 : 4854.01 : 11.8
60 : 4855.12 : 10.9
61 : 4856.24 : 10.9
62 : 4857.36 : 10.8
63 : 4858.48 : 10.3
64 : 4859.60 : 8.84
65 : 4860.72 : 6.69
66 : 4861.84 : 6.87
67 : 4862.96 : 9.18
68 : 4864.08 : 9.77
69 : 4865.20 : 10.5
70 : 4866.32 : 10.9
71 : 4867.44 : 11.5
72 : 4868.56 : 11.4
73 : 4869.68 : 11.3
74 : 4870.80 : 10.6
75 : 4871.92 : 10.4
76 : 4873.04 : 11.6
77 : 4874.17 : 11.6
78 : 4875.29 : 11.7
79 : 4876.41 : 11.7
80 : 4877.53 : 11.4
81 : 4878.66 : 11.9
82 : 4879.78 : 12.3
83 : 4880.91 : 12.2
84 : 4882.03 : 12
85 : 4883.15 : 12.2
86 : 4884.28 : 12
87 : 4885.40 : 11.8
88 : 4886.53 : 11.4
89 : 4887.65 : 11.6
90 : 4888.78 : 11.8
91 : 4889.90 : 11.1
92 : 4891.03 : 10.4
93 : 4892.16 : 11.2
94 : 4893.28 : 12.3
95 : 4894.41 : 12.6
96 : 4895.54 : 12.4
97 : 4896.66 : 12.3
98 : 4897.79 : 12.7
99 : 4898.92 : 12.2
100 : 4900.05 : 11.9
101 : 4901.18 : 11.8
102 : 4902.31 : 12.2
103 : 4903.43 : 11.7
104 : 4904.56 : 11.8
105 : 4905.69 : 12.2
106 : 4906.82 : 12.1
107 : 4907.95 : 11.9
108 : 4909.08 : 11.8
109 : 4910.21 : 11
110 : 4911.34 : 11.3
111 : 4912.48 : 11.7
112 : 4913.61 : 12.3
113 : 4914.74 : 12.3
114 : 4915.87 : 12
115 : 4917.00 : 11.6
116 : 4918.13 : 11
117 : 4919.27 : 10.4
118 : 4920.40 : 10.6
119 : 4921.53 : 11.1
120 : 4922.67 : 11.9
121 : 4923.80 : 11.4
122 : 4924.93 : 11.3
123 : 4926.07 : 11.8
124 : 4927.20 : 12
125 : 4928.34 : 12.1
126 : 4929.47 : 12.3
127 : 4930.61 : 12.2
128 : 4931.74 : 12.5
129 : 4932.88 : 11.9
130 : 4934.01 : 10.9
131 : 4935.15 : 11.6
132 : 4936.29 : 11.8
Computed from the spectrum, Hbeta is 2.89 angstrom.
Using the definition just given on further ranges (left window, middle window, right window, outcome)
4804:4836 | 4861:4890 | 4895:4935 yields 2.0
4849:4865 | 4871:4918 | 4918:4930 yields -3.8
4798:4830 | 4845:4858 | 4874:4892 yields 0.3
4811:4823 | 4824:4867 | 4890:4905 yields 2.8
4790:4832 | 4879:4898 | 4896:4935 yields 0.0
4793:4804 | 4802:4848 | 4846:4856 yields -0.4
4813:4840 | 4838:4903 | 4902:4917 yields 3.4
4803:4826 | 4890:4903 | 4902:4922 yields -0.3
